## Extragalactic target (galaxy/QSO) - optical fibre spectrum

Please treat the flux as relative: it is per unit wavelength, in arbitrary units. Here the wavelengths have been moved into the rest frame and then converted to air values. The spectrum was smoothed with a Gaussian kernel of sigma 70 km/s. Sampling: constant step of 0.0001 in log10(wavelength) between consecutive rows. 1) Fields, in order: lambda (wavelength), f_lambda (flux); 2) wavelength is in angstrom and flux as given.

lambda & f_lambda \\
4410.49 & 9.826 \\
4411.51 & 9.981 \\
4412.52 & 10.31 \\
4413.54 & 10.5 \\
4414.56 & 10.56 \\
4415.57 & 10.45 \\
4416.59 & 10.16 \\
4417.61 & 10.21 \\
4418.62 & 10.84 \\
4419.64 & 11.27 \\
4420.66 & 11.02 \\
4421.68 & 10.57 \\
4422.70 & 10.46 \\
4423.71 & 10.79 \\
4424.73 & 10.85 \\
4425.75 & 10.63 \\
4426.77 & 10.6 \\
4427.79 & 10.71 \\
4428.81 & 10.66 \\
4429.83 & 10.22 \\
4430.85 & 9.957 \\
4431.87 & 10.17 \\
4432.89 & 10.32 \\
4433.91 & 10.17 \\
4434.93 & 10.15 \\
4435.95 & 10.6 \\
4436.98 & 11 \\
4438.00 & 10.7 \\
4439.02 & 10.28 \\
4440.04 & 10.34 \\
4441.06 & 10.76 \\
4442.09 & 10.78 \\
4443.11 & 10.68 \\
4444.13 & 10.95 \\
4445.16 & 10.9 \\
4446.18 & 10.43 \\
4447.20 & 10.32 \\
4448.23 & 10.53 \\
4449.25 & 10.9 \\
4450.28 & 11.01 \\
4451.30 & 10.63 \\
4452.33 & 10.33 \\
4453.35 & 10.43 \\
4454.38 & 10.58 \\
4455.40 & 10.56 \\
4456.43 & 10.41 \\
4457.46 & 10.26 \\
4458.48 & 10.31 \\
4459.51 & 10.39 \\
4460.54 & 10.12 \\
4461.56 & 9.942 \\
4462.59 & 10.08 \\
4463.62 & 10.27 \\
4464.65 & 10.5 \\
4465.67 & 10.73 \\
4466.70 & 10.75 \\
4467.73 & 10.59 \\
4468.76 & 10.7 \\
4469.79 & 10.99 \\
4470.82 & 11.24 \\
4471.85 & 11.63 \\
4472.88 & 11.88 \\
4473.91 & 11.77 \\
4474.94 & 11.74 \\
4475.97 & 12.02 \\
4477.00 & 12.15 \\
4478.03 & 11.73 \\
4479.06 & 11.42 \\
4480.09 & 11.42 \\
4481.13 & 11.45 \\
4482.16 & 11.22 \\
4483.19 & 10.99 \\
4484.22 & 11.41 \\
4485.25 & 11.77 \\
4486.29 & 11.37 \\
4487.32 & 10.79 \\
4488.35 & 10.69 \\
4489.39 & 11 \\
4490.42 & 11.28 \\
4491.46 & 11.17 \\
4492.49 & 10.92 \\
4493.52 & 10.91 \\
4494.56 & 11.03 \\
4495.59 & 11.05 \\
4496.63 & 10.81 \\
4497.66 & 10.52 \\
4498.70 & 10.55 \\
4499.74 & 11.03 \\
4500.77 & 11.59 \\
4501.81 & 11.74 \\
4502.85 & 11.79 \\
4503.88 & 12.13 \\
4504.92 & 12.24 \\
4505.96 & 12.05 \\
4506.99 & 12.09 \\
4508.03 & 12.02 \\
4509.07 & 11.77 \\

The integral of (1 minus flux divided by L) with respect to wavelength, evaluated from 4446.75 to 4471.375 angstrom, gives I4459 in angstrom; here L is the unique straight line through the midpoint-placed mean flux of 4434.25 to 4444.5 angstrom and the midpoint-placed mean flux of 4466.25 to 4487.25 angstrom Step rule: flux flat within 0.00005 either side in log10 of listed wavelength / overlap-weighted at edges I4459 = 1.1 angstrom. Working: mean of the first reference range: 10.6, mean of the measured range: 10.5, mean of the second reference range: 11.4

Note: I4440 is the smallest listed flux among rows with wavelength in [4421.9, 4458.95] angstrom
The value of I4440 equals 9.957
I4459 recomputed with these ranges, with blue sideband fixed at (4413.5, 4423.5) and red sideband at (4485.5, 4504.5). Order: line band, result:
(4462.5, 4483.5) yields -0.45 angstrom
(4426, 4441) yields 0.40 angstrom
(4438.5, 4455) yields 0.30 angstrom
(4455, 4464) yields 0.53 angstrom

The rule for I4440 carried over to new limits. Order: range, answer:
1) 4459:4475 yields 9.942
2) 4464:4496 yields 10.5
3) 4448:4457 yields 10.33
